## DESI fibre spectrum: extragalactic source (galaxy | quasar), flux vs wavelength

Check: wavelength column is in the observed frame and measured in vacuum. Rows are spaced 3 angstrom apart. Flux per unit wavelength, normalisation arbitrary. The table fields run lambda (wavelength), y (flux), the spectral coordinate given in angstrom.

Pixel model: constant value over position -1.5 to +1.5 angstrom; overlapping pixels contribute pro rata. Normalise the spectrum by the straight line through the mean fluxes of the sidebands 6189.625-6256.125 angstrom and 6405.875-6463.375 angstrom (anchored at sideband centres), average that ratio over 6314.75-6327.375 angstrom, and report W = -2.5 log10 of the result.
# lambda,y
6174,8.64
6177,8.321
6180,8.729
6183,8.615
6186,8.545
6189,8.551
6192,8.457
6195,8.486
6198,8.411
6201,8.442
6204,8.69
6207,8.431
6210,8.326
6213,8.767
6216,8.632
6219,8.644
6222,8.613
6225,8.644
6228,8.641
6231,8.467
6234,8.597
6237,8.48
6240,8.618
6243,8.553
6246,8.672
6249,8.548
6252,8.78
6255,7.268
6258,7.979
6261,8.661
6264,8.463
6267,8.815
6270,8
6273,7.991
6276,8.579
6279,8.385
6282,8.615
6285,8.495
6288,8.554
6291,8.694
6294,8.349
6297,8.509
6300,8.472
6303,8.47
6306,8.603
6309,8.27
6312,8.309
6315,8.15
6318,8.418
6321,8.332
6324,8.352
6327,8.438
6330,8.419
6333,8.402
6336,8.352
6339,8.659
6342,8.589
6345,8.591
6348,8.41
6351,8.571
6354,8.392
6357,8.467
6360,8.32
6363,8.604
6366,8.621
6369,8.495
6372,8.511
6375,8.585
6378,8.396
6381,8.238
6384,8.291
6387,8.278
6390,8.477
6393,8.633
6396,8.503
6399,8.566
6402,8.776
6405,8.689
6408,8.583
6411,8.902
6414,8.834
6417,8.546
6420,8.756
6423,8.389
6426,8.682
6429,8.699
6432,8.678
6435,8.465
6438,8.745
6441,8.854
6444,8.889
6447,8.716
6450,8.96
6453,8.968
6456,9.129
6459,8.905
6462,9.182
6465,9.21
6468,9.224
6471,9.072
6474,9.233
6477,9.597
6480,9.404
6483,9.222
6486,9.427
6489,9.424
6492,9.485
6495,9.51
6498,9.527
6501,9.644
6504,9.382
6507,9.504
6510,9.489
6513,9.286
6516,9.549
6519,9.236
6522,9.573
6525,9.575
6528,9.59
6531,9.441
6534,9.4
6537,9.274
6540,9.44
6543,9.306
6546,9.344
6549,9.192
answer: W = 0.04 mag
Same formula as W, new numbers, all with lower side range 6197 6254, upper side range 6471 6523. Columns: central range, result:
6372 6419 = 0.068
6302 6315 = 0.057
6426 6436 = 0.071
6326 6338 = 0.062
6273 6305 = 0.035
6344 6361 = 0.064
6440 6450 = 0.051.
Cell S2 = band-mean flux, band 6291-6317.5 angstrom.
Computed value 8.41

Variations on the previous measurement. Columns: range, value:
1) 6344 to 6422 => 8.54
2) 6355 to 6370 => 8.5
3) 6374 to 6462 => 8.67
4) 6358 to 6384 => 8.46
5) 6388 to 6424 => 8.64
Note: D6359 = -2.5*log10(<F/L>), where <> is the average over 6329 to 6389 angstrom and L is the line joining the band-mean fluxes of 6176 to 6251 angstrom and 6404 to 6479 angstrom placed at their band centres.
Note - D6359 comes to 0.04 mag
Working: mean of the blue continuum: 8.56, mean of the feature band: 8.46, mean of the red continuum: 8.88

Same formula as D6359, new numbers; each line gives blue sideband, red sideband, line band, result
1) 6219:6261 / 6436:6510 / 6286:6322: 0.03 mag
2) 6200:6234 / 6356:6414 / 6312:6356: 0.01 mag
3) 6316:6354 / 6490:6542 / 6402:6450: 0.03 mag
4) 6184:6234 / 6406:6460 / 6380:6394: 0.04 mag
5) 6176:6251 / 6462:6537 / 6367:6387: 0.08 mag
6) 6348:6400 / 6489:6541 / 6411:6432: 0.02 mag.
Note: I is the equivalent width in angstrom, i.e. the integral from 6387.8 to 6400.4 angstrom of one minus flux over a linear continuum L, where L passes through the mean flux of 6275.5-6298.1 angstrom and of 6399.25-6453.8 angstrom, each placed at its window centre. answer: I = 0.2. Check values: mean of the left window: 8.52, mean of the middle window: 8.53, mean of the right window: 8.72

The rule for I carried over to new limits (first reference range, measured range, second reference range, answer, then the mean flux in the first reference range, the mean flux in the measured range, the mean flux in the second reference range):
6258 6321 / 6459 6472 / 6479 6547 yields 0.1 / 8.43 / 9.15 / 9.44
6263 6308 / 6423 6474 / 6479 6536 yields 1.7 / 8.46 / 8.89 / 9.46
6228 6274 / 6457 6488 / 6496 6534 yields 0.2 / 8.41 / 9.25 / 9.48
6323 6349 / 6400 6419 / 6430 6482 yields 0.2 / 8.47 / 8.72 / 9.01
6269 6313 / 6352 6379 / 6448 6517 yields 0.9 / 8.43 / 8.49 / 9.31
